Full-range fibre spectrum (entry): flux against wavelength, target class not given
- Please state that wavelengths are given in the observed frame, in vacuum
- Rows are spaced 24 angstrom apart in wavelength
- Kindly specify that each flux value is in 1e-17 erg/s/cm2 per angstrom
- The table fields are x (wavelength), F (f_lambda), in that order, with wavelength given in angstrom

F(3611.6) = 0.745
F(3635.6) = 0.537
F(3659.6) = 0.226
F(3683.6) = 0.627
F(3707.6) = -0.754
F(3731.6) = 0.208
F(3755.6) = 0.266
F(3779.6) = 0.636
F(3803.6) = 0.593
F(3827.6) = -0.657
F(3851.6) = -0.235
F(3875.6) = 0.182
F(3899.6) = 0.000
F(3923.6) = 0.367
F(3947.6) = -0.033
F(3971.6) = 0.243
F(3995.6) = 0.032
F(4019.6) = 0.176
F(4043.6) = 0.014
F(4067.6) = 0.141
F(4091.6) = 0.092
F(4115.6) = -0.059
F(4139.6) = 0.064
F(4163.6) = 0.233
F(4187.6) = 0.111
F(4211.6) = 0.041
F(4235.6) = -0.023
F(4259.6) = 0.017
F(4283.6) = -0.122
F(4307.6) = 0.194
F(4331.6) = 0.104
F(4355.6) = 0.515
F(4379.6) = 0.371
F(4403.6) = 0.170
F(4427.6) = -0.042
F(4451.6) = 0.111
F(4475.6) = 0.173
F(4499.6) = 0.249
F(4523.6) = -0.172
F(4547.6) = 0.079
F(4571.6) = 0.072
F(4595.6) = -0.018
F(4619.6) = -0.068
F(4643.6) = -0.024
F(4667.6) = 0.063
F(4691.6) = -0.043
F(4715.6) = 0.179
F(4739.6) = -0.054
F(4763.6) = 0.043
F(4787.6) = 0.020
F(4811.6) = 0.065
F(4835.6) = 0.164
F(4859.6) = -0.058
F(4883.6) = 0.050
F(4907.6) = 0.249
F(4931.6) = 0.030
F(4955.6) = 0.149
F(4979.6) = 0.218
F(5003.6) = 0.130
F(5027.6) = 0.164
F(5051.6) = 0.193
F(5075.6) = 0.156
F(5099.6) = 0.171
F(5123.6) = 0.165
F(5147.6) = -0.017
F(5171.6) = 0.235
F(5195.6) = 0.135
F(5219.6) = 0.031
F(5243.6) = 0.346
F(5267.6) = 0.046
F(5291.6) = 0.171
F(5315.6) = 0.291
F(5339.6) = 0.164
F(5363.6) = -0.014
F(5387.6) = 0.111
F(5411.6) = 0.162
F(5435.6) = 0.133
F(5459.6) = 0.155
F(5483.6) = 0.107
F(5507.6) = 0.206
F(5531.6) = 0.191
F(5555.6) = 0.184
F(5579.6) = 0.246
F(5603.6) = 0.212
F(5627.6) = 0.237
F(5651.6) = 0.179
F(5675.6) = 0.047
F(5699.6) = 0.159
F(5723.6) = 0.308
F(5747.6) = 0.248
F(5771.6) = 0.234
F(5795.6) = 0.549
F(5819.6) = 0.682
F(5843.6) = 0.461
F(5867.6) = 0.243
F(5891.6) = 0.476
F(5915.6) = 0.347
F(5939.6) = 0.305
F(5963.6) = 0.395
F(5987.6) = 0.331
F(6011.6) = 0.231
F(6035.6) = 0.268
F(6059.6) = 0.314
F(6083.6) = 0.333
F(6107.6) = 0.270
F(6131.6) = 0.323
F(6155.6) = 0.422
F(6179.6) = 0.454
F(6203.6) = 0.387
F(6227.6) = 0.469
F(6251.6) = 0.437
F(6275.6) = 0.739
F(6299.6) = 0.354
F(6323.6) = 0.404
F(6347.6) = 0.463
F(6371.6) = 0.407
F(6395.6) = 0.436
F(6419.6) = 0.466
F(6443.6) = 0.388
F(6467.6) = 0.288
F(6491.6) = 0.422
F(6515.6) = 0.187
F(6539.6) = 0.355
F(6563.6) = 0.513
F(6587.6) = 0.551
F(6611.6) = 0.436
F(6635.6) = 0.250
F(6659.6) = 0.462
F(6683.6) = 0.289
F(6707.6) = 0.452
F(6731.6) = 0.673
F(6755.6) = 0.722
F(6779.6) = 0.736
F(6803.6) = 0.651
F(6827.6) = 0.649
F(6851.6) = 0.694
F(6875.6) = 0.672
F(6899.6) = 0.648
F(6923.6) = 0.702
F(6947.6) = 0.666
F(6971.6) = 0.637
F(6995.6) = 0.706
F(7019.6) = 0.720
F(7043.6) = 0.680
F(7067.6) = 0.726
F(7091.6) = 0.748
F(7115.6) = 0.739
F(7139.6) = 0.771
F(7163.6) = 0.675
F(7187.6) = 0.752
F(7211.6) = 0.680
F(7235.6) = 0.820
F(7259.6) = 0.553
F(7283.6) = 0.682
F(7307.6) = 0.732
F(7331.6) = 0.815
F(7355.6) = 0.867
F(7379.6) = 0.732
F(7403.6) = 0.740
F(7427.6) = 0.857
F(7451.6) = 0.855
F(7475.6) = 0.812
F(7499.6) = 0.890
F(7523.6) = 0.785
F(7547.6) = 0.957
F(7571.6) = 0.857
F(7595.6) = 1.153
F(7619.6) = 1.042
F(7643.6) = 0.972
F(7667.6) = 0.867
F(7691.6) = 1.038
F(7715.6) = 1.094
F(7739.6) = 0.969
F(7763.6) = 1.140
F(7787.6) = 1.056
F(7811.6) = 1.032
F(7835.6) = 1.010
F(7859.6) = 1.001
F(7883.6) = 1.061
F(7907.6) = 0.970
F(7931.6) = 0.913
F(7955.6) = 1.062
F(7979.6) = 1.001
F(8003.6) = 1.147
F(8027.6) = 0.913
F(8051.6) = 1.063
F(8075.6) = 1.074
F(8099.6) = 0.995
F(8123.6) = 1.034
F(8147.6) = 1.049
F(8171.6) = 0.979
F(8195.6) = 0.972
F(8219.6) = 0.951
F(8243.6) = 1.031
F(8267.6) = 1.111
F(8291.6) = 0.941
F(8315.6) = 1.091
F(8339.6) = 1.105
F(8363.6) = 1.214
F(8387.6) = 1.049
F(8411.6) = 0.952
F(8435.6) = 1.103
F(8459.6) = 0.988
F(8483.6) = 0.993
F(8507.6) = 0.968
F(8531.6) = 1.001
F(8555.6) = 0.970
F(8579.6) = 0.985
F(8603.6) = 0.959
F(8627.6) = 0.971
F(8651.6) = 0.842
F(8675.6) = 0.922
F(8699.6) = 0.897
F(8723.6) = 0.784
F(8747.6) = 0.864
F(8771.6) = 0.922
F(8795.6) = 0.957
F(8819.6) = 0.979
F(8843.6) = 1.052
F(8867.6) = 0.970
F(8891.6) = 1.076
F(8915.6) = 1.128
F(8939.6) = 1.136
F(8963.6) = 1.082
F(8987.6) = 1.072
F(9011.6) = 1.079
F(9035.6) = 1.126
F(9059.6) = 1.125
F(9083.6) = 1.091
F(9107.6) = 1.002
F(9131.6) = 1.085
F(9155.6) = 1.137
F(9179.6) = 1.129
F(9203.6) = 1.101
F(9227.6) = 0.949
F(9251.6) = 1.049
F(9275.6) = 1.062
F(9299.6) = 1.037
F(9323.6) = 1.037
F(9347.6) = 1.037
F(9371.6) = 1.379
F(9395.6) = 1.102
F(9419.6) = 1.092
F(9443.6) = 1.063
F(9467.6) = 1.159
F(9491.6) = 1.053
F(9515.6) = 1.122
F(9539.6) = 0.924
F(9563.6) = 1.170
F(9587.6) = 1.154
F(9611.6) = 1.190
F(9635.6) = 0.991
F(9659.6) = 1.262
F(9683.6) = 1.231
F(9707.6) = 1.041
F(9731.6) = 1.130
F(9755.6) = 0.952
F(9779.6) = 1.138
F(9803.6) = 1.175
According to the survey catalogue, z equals 0.686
